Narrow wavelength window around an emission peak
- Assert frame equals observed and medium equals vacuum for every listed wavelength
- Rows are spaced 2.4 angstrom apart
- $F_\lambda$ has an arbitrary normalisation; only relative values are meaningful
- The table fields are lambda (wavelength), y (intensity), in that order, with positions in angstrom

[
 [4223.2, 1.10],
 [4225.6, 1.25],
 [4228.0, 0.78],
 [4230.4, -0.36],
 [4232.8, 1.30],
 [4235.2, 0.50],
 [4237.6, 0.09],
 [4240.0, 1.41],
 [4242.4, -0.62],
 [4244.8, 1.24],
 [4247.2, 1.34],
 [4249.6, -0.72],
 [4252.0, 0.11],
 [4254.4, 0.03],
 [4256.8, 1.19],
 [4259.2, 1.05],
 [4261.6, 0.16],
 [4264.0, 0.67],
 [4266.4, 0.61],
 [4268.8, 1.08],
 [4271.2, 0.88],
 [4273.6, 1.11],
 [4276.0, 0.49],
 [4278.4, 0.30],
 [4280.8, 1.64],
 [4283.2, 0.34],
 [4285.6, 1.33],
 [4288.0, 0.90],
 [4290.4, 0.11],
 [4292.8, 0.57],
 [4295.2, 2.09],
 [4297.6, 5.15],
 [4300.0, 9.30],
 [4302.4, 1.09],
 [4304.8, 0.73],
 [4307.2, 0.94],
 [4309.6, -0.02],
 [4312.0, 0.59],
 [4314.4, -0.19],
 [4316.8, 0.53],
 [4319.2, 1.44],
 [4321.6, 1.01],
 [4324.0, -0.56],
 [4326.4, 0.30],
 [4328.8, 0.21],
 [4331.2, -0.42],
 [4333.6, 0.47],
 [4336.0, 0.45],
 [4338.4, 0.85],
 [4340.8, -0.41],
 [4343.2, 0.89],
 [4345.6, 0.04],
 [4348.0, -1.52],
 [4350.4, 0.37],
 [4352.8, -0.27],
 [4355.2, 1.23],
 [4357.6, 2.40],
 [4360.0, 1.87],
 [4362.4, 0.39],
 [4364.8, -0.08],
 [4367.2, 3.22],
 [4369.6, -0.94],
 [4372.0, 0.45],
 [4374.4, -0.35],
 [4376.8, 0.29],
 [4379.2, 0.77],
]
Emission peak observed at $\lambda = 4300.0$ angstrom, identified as [O II] 3727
